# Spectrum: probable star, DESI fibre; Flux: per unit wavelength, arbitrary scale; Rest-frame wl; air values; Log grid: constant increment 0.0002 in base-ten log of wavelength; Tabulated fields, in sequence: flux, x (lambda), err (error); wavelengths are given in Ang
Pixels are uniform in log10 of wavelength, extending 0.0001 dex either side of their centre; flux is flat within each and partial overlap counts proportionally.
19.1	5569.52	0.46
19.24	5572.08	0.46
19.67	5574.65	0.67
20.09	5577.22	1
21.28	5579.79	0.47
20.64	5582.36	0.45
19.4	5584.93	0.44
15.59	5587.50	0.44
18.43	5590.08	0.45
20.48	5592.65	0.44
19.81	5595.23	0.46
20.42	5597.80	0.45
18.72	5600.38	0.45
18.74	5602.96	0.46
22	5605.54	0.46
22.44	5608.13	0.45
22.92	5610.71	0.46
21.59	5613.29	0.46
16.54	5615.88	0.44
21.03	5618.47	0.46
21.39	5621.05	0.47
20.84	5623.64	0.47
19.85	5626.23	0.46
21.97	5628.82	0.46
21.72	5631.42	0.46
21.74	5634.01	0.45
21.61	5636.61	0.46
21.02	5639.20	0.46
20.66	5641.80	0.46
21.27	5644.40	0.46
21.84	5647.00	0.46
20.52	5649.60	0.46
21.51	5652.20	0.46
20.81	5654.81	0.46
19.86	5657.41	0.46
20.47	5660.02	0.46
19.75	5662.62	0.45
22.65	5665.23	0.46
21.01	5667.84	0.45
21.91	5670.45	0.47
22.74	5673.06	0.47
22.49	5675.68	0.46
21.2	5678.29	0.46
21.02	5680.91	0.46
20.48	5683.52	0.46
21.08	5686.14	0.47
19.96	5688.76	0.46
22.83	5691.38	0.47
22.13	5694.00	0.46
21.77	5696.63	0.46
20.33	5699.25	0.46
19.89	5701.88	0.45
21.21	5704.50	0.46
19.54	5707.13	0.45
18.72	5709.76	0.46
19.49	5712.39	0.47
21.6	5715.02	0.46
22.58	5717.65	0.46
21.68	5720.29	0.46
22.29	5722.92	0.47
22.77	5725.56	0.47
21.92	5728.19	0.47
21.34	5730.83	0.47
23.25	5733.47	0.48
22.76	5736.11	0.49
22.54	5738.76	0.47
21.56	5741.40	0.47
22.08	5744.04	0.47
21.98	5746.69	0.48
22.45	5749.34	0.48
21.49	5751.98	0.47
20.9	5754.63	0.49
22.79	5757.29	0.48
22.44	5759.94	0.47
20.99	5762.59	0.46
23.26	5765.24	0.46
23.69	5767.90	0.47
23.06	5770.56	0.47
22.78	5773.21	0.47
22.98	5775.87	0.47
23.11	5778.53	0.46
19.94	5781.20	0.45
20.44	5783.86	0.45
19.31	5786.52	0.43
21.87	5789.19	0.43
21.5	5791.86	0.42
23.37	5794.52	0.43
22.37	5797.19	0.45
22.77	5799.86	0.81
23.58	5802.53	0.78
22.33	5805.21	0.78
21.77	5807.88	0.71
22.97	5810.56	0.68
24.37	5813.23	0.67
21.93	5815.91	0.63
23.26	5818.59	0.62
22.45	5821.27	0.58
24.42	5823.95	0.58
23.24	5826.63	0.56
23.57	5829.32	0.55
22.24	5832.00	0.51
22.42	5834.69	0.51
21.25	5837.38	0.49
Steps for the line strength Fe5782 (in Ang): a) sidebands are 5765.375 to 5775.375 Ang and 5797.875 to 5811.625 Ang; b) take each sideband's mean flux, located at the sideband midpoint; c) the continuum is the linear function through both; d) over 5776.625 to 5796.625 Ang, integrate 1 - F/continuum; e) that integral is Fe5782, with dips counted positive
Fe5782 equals 1.3 Ang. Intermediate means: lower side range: 23.2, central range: 21.4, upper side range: 22.7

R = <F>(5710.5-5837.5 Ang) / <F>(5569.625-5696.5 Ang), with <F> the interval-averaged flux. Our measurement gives 1.07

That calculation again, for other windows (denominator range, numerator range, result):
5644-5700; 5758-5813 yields 1.05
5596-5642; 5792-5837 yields 1.10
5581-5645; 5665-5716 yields 1.03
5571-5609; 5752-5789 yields 1.11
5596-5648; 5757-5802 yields 1.06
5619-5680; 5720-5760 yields 1.04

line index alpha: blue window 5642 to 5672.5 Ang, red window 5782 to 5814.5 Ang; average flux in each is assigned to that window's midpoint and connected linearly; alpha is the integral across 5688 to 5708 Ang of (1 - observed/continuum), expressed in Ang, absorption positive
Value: 0.4 Ang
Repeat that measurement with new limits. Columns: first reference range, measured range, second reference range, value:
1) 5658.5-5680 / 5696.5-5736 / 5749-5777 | 1.29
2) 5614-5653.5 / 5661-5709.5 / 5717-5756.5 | 0.77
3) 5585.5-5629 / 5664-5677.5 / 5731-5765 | -0.71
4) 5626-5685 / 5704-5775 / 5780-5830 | -0.07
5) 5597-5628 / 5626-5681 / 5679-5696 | -0.90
